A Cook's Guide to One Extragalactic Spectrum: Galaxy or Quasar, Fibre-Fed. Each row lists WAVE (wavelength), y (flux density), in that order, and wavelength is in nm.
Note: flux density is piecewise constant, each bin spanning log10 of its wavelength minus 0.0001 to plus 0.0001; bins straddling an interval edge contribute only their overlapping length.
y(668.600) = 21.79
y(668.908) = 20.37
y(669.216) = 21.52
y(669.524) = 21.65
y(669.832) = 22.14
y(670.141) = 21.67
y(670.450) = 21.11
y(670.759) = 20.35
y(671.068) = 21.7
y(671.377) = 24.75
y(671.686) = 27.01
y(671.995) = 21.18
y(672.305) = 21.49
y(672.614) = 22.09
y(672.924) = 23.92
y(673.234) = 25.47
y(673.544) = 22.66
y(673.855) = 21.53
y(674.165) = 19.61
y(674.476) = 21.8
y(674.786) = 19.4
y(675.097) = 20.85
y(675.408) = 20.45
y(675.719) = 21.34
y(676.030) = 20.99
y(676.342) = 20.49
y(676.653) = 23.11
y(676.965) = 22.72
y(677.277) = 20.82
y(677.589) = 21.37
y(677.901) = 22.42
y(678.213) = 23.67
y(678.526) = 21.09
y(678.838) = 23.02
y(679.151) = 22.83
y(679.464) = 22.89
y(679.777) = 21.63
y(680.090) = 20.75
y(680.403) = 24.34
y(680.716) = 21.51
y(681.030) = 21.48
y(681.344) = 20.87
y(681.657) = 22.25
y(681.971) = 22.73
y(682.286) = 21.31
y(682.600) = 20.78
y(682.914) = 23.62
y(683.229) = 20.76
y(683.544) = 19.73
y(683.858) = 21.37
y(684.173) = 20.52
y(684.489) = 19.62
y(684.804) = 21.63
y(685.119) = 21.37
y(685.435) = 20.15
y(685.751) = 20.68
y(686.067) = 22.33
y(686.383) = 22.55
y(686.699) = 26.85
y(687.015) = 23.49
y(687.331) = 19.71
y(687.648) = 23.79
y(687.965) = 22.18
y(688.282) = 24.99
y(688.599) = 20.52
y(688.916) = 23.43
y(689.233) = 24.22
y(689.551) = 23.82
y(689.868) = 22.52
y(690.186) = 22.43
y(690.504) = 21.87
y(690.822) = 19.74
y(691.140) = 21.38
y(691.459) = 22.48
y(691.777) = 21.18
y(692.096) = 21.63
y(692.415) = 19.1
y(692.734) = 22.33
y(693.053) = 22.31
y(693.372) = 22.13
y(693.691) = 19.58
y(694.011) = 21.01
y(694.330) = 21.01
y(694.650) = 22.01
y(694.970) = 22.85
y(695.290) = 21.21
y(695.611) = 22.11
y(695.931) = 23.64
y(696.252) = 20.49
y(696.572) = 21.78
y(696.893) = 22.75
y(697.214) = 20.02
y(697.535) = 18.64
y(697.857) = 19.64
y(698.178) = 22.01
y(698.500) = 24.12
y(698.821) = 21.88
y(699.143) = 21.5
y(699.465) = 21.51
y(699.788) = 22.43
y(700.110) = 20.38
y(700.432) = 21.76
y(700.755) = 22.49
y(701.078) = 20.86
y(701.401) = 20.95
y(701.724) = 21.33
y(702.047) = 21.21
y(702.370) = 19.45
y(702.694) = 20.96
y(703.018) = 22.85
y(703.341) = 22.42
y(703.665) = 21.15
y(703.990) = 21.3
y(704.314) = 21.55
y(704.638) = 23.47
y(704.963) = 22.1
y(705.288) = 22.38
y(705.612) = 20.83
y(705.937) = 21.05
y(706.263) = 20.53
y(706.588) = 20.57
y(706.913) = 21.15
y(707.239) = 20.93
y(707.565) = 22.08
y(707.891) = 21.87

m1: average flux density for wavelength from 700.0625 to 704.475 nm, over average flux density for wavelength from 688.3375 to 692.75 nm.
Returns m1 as 0.97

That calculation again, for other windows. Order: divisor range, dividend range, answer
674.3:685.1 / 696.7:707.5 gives 0.99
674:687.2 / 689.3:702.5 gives 0.99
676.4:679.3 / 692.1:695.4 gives 0.96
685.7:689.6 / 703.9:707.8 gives 0.93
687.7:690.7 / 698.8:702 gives 0.94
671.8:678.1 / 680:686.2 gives 0.98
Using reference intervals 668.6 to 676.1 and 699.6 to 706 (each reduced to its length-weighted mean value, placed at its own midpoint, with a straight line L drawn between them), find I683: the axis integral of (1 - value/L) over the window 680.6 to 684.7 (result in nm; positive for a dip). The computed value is 0.09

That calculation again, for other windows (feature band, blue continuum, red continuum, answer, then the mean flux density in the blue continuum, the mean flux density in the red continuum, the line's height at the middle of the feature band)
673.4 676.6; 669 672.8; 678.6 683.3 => 0.169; 22.2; 22.1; 22.1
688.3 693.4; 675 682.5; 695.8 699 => -0.095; 21.9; 21.5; 21.6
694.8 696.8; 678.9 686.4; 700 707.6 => -0.053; 21.6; 21.4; 21.5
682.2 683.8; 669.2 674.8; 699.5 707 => 0.053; 22.2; 21.4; 22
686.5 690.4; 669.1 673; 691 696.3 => -0.249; 22.3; 21.6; 21.8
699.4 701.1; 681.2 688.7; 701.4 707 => -0.010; 21.8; 21.4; 21.5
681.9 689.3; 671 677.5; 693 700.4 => -0.066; 22.1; 21.5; 21.8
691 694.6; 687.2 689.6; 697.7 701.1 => 0.173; 22.8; 21.7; 22.4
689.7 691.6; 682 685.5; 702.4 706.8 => -0.046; 21.1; 21.6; 21.2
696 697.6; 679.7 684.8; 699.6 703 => 0.020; 21.5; 21.2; 21.3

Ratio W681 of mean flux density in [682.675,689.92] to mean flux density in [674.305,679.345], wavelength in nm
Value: 1.0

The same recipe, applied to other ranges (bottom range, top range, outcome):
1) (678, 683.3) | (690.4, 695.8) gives 0.97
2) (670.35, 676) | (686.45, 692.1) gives 1.03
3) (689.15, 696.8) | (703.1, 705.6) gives 1.01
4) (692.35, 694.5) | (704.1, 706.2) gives 1.03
